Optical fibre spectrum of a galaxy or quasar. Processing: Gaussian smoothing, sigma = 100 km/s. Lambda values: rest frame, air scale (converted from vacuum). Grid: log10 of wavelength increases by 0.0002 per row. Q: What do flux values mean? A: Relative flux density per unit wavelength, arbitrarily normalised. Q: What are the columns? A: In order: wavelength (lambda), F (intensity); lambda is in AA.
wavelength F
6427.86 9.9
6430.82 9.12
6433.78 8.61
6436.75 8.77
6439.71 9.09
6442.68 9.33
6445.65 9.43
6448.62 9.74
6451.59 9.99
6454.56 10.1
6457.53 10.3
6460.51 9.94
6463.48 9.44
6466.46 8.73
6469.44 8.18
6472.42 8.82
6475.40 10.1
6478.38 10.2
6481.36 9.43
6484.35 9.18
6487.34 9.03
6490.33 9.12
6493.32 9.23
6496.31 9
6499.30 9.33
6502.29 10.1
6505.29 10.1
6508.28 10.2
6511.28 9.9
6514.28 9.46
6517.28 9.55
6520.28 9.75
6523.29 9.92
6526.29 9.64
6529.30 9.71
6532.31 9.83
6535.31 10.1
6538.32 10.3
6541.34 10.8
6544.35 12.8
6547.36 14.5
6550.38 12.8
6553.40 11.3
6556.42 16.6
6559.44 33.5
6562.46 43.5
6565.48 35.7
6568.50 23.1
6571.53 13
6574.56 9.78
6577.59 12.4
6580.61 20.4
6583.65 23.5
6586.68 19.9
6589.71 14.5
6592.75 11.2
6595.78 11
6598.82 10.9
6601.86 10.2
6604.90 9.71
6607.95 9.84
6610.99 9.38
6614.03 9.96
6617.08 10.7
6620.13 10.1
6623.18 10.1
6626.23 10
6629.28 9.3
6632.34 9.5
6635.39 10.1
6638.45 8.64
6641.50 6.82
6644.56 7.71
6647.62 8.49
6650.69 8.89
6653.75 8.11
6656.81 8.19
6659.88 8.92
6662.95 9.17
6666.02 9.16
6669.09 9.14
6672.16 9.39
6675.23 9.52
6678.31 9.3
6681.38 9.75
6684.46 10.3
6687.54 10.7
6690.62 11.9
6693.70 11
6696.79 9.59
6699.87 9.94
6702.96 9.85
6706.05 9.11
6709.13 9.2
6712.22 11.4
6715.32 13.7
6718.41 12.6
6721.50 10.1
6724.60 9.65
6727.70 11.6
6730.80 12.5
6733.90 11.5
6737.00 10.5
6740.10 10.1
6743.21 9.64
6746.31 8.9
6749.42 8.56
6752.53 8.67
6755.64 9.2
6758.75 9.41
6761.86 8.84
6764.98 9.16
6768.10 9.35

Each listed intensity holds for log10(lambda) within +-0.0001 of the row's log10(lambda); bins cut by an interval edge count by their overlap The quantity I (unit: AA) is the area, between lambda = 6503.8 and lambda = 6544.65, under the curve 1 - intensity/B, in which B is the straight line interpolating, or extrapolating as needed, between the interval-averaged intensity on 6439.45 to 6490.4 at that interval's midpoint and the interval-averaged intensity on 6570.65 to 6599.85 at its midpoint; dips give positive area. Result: 6.8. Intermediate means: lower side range 9.47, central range 10.1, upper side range 14.8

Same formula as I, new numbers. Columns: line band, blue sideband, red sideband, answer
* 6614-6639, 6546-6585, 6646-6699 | 7.81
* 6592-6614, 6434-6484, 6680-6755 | -0.59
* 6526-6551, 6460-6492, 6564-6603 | 4.43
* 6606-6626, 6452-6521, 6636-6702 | -1.38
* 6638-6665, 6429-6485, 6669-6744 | 5.10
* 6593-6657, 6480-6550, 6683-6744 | 6.02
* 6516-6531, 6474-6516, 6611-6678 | -0.32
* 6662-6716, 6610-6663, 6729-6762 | -3.41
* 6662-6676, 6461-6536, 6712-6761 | 1.27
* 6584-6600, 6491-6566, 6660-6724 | -2.58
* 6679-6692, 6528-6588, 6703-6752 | 1.84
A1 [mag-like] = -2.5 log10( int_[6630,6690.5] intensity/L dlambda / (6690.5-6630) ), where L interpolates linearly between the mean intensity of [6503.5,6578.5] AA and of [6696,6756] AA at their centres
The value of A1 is 0.287 mag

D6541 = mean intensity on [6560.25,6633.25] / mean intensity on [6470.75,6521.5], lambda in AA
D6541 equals 1.6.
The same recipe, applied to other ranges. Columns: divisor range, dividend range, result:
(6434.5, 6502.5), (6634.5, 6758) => 1.04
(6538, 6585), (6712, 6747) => 0.58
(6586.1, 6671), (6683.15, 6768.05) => 1.04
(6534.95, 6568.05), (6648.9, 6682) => 0.46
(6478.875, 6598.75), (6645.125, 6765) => 0.71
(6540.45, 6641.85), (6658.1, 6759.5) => 0.69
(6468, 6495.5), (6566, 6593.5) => 1.87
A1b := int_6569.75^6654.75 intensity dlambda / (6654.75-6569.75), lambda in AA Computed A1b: 11.3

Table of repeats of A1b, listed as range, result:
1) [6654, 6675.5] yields 8.99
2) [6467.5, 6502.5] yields 9.27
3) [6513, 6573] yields 15.8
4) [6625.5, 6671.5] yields 8.8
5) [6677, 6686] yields 9.8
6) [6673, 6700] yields 10.2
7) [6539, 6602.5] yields 17.7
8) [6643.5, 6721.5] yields 9.82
